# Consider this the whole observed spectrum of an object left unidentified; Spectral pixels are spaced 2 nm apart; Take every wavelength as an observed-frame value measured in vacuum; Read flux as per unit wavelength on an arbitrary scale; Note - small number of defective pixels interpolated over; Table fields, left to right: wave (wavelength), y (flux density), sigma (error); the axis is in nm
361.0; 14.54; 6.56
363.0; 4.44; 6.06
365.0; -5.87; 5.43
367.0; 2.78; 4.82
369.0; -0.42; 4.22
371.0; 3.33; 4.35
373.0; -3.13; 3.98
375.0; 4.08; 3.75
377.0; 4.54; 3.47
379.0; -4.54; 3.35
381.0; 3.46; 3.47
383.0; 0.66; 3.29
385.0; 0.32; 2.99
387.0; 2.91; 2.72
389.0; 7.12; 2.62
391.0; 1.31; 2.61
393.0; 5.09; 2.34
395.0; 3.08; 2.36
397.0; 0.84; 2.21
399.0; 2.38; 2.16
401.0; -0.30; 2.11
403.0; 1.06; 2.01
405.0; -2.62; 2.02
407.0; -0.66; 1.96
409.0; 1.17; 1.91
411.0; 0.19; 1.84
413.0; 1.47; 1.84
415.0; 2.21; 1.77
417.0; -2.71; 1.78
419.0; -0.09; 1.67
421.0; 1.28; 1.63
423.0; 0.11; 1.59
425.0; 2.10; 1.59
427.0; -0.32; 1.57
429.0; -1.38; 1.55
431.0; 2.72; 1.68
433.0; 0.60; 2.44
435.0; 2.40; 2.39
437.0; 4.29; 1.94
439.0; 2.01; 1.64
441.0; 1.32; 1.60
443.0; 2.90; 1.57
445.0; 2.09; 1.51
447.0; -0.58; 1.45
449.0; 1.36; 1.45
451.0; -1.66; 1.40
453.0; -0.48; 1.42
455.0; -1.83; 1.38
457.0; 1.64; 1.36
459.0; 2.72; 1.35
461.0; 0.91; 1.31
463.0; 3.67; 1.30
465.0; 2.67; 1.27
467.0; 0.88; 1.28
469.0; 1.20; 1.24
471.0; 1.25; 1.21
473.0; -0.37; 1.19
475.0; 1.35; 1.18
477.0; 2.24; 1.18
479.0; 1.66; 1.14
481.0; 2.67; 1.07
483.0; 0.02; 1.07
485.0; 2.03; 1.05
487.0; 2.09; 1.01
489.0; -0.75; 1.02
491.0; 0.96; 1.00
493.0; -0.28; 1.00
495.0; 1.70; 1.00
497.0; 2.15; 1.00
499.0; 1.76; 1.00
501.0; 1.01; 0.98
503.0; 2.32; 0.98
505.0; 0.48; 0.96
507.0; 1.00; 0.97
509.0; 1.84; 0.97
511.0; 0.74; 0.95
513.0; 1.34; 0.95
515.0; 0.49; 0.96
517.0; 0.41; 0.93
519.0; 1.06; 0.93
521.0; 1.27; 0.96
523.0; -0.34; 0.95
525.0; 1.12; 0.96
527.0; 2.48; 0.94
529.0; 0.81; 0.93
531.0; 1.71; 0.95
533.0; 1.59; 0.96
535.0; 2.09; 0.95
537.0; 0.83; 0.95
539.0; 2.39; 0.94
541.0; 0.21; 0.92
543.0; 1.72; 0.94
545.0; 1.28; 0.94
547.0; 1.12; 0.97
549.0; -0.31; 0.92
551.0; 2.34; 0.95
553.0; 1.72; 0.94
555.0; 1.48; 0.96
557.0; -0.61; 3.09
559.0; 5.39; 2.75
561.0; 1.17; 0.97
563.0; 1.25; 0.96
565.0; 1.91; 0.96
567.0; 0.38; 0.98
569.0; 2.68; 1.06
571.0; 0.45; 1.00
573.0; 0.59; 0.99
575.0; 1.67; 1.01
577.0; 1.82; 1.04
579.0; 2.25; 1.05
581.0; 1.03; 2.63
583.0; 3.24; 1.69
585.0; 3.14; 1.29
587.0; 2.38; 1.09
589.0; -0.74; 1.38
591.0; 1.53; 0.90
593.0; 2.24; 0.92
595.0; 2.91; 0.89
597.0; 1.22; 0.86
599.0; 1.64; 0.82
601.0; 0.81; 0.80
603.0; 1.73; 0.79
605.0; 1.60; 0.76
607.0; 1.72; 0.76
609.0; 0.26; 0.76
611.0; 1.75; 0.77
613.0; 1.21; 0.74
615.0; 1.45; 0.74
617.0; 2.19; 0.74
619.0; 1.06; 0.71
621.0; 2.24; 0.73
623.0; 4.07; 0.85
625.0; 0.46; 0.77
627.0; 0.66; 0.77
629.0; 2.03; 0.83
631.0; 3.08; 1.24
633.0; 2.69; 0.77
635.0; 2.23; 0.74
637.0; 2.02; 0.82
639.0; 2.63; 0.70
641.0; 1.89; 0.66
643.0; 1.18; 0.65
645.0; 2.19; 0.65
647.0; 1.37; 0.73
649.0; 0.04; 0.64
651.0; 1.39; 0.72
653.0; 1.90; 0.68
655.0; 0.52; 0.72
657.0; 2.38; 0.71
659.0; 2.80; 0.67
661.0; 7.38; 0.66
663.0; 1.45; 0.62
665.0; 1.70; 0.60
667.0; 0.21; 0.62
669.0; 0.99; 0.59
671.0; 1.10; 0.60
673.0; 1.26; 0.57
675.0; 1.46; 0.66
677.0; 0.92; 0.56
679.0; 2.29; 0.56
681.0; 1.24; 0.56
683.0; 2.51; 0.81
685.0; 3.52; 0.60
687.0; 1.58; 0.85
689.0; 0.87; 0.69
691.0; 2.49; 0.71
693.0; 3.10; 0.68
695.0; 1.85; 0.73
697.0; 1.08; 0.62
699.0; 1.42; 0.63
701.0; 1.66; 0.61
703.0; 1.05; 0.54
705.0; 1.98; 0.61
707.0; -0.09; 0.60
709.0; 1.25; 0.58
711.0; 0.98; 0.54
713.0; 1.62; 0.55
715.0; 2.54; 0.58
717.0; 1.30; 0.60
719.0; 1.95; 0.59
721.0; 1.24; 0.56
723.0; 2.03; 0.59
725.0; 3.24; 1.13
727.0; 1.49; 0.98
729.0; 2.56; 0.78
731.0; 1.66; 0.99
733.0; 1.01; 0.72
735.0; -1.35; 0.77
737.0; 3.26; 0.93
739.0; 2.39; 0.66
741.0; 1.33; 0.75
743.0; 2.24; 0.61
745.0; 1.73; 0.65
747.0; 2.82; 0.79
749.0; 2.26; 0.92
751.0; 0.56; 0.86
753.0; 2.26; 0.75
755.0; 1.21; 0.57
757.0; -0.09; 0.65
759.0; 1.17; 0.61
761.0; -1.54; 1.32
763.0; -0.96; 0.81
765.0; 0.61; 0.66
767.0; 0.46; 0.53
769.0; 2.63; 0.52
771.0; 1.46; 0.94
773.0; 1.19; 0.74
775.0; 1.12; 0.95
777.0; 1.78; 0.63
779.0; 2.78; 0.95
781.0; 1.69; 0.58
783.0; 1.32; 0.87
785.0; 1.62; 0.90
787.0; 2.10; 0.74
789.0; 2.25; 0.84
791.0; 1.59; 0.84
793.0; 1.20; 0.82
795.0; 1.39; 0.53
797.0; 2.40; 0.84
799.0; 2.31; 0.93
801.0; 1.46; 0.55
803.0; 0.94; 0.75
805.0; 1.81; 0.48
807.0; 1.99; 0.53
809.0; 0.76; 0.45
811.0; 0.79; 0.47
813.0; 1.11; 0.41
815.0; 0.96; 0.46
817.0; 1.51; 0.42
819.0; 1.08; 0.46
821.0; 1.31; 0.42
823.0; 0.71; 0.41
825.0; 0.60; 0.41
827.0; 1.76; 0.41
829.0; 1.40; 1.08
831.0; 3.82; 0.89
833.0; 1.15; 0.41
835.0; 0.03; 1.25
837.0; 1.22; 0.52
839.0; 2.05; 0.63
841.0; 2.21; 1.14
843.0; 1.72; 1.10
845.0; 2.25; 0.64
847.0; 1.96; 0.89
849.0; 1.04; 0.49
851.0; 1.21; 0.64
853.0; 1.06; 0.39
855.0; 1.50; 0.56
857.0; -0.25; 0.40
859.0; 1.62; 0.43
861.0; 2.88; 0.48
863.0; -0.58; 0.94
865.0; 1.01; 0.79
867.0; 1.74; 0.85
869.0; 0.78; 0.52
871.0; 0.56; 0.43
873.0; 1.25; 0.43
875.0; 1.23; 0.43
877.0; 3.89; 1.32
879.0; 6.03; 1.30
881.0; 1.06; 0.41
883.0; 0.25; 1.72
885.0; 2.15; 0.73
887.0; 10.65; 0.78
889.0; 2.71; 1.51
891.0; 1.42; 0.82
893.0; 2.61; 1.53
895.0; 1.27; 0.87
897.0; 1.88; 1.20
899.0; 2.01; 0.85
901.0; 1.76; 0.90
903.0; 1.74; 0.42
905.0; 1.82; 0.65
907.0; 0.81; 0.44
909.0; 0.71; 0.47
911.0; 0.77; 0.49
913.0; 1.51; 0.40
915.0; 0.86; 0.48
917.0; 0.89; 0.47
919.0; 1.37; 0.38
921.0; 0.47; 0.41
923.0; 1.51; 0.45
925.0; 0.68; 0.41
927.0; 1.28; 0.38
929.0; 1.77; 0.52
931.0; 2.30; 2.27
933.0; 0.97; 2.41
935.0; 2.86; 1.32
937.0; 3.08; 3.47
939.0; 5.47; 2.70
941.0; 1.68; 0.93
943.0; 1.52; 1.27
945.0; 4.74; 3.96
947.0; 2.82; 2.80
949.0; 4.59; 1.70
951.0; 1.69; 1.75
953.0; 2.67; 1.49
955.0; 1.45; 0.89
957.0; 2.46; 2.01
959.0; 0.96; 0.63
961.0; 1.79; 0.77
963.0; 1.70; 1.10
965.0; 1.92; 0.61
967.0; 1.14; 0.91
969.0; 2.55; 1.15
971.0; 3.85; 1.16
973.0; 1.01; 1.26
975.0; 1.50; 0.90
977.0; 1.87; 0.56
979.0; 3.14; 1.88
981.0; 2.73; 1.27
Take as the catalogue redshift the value 0.77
